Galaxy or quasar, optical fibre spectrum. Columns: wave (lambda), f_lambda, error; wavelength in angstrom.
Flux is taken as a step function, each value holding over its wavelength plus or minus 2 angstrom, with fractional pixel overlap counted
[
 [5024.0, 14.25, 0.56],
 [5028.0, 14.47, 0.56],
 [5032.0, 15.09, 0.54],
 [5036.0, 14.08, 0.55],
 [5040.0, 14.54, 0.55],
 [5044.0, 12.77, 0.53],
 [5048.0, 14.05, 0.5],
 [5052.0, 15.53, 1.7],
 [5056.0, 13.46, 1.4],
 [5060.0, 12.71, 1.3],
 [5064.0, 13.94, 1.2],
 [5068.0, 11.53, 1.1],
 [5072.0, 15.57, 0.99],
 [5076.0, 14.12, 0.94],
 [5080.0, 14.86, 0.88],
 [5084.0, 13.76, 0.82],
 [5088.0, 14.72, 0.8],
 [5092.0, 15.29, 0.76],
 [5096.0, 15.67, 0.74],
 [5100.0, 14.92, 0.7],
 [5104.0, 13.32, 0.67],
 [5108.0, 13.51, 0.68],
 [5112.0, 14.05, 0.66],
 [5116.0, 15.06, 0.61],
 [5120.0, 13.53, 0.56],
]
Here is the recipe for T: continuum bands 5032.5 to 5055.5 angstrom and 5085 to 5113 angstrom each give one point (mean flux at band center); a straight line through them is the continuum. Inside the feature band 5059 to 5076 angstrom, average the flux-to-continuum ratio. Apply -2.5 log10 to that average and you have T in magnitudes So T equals 0.06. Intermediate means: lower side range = 14.2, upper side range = 14.5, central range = 13.6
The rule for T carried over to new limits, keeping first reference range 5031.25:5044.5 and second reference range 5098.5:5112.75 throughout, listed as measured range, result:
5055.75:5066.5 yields 0.06 mag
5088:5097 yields -0.10 mag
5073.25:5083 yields -0.04 mag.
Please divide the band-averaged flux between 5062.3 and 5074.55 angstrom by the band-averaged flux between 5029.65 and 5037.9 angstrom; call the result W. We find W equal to 0.94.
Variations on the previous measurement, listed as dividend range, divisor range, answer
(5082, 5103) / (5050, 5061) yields 1.06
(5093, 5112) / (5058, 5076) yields 1.06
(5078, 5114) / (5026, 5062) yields 1.03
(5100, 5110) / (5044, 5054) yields 0.95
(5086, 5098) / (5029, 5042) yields 1.05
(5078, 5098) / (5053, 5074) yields 1.10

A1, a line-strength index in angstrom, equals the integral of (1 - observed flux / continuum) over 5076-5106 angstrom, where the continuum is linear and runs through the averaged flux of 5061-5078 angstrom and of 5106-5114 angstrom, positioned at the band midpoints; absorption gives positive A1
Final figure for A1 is -1.9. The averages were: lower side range 13.7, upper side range 13.8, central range 14.6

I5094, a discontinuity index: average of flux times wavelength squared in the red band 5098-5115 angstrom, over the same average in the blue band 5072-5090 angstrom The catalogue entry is 0.98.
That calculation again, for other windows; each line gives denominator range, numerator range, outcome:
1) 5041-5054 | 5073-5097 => 1.06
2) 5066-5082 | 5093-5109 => 1.04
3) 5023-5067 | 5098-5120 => 1.03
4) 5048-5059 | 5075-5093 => 1.03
